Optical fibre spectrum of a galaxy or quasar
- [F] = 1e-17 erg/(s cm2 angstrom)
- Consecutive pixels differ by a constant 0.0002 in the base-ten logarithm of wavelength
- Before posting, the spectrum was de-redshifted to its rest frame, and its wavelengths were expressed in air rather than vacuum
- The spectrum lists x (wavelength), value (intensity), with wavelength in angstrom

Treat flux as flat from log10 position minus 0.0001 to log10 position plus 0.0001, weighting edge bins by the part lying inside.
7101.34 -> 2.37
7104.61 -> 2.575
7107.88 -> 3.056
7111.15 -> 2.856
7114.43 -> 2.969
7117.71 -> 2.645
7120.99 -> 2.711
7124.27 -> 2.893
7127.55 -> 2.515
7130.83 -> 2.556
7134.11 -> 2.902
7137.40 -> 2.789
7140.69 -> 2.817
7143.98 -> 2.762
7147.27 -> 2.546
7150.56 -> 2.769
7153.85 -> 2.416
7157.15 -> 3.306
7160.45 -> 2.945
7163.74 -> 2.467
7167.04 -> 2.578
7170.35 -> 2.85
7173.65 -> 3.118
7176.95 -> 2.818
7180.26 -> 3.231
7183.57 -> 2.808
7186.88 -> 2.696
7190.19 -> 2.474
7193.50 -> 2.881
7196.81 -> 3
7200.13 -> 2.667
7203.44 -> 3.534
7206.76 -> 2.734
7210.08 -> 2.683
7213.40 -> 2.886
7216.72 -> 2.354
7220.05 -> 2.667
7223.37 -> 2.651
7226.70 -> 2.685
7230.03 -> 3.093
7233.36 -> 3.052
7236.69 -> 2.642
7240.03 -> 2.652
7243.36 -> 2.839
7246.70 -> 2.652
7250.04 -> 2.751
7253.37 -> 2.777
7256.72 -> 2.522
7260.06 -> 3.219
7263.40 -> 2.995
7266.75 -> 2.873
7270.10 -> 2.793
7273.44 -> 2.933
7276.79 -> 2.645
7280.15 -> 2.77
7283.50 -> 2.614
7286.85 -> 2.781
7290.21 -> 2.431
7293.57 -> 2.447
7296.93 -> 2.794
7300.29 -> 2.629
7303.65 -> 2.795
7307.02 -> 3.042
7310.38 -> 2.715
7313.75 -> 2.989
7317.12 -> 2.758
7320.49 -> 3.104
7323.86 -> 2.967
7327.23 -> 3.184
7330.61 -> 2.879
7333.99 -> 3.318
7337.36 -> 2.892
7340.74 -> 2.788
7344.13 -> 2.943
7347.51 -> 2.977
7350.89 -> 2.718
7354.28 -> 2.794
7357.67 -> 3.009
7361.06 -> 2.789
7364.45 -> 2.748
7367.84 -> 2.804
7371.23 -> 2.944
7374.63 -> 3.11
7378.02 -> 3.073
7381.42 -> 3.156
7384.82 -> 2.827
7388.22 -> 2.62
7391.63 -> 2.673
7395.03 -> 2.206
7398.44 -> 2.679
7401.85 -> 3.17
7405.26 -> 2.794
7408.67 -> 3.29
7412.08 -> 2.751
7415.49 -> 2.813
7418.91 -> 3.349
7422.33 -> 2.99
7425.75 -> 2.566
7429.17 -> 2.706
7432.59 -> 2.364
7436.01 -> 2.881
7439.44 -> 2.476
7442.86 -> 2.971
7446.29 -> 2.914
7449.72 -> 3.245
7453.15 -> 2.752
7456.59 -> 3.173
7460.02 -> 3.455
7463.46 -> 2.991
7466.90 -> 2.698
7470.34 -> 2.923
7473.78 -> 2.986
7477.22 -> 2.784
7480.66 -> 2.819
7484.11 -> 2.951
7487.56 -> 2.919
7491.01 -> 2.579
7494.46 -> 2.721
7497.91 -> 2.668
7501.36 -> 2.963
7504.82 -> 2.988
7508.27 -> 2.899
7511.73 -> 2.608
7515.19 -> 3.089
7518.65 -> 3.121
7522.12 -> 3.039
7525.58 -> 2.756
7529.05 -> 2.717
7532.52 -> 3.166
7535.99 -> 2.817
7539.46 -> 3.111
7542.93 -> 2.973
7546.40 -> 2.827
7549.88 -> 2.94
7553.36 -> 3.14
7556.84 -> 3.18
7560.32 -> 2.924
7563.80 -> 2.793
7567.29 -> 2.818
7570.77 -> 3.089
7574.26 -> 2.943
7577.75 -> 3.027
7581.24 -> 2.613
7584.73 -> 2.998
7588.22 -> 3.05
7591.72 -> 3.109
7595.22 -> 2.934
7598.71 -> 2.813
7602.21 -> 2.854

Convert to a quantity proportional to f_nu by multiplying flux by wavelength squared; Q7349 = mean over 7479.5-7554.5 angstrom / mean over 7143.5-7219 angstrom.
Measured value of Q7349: 1.1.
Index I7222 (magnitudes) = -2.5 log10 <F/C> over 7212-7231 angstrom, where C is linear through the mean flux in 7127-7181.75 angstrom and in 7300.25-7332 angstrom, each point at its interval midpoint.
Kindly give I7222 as 0.054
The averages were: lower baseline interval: 2.79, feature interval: 2.71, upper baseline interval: 2.92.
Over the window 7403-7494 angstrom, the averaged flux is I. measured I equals 2.89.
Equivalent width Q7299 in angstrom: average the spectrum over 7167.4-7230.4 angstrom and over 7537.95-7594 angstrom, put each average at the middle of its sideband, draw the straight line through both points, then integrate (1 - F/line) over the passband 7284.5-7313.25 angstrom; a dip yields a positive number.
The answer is 1.5 angstrom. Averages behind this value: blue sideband 2.82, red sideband 2.97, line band 2.71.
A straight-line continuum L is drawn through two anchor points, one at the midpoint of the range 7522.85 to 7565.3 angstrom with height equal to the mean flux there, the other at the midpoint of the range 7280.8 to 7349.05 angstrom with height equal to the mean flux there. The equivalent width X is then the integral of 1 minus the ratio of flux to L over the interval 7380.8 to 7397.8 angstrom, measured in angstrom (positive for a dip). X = 1.3 angstrom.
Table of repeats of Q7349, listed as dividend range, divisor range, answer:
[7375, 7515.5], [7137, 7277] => 1.09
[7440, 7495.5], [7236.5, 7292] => 1.12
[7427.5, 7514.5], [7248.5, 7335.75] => 1.06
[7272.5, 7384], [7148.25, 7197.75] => 1.06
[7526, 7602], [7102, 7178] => 1.19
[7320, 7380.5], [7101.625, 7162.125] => 1.13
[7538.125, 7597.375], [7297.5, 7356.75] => 1.09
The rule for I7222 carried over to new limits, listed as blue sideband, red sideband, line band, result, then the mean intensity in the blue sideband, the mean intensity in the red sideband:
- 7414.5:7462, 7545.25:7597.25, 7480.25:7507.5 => 0.037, 2.91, 2.96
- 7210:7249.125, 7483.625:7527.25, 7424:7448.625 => 0.049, 2.74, 2.87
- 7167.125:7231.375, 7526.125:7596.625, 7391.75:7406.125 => 0.075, 2.83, 2.95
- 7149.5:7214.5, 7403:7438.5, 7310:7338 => -0.055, 2.84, 2.85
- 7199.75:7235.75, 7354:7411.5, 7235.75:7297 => 0.035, 2.82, 2.86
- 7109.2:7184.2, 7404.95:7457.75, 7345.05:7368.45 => 0.006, 2.8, 2.88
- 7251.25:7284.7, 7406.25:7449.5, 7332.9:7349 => -0.052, 2.82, 2.85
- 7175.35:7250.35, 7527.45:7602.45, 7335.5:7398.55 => 0.012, 2.8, 2.95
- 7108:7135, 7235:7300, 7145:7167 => 0.012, 2.77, 2.74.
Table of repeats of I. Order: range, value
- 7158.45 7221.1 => 2.81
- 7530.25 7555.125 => 2.99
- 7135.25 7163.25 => 2.78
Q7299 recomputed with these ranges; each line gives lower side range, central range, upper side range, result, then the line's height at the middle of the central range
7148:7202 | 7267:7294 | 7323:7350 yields 2.1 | 2.93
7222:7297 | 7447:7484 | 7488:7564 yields -1.3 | 2.88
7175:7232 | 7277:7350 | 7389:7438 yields -0.9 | 2.81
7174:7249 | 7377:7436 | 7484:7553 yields 0.8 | 2.86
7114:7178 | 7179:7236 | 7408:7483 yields -0.6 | 2.79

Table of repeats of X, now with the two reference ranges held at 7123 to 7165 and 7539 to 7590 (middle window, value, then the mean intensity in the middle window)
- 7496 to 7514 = 0.6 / 2.83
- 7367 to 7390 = -0.6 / 2.94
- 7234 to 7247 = 0.3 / 2.73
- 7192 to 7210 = -1.1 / 2.94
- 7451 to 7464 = -0.9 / 3.11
